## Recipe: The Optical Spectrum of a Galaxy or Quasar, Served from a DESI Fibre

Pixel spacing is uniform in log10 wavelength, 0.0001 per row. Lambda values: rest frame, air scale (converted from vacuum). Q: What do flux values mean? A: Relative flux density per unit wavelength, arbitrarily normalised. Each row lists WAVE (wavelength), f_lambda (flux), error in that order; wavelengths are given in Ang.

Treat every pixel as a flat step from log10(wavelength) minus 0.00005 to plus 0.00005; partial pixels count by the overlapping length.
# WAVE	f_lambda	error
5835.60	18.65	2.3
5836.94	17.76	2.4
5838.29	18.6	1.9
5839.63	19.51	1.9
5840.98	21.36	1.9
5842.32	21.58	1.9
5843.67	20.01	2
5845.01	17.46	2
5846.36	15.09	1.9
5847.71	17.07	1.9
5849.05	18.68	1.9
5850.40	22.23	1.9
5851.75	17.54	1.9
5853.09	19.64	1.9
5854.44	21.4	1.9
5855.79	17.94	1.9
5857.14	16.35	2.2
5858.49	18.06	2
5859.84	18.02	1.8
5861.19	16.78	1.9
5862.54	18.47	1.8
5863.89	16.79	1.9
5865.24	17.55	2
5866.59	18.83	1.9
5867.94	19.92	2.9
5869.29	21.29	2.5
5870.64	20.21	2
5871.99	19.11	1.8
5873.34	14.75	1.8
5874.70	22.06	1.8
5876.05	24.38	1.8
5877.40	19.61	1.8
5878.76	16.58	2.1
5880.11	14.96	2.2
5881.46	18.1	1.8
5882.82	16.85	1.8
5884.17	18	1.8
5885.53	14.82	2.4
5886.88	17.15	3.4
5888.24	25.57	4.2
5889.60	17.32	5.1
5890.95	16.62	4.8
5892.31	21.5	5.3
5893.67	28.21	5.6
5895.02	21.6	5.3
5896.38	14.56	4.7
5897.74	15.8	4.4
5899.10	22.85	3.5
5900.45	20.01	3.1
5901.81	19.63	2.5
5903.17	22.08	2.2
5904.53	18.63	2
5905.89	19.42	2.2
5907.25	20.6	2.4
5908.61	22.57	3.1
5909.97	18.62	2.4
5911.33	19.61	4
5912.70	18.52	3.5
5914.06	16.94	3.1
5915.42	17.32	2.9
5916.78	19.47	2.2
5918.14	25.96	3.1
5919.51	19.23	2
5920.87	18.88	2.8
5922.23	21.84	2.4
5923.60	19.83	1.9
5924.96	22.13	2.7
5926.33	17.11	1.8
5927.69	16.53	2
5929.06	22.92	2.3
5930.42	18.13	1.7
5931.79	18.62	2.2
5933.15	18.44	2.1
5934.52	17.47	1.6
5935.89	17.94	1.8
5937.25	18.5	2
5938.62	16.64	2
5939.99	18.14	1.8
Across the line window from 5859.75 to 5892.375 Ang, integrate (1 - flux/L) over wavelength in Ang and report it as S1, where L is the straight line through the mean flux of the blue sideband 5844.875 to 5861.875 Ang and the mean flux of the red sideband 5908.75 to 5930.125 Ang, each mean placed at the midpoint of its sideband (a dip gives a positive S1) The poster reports 0.25 Ang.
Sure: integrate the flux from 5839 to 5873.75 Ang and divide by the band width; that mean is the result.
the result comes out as 18.7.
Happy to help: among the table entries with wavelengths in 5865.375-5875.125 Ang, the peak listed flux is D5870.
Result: 22.06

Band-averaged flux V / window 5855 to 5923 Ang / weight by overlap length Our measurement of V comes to 19.2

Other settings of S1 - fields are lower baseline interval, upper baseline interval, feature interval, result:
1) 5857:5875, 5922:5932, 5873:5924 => -1.27 Ang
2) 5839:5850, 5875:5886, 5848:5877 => -0.81 Ang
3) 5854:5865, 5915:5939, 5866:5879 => -1.16 Ang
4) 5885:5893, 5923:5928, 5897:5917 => -0.49 Ang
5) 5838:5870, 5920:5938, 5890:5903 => -0.79 Ang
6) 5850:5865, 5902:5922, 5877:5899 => 0.63 Ang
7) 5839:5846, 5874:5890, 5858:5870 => 0.50 Ang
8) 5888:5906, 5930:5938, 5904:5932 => -0.97 Ang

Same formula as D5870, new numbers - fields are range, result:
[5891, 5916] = 28.21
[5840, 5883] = 24.38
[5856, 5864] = 18.47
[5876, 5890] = 25.57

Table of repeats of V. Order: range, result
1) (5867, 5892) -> 18.8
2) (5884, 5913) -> 19.8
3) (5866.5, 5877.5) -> 20.1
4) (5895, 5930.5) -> 19.6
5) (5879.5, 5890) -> 17.9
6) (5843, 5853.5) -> 18.4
